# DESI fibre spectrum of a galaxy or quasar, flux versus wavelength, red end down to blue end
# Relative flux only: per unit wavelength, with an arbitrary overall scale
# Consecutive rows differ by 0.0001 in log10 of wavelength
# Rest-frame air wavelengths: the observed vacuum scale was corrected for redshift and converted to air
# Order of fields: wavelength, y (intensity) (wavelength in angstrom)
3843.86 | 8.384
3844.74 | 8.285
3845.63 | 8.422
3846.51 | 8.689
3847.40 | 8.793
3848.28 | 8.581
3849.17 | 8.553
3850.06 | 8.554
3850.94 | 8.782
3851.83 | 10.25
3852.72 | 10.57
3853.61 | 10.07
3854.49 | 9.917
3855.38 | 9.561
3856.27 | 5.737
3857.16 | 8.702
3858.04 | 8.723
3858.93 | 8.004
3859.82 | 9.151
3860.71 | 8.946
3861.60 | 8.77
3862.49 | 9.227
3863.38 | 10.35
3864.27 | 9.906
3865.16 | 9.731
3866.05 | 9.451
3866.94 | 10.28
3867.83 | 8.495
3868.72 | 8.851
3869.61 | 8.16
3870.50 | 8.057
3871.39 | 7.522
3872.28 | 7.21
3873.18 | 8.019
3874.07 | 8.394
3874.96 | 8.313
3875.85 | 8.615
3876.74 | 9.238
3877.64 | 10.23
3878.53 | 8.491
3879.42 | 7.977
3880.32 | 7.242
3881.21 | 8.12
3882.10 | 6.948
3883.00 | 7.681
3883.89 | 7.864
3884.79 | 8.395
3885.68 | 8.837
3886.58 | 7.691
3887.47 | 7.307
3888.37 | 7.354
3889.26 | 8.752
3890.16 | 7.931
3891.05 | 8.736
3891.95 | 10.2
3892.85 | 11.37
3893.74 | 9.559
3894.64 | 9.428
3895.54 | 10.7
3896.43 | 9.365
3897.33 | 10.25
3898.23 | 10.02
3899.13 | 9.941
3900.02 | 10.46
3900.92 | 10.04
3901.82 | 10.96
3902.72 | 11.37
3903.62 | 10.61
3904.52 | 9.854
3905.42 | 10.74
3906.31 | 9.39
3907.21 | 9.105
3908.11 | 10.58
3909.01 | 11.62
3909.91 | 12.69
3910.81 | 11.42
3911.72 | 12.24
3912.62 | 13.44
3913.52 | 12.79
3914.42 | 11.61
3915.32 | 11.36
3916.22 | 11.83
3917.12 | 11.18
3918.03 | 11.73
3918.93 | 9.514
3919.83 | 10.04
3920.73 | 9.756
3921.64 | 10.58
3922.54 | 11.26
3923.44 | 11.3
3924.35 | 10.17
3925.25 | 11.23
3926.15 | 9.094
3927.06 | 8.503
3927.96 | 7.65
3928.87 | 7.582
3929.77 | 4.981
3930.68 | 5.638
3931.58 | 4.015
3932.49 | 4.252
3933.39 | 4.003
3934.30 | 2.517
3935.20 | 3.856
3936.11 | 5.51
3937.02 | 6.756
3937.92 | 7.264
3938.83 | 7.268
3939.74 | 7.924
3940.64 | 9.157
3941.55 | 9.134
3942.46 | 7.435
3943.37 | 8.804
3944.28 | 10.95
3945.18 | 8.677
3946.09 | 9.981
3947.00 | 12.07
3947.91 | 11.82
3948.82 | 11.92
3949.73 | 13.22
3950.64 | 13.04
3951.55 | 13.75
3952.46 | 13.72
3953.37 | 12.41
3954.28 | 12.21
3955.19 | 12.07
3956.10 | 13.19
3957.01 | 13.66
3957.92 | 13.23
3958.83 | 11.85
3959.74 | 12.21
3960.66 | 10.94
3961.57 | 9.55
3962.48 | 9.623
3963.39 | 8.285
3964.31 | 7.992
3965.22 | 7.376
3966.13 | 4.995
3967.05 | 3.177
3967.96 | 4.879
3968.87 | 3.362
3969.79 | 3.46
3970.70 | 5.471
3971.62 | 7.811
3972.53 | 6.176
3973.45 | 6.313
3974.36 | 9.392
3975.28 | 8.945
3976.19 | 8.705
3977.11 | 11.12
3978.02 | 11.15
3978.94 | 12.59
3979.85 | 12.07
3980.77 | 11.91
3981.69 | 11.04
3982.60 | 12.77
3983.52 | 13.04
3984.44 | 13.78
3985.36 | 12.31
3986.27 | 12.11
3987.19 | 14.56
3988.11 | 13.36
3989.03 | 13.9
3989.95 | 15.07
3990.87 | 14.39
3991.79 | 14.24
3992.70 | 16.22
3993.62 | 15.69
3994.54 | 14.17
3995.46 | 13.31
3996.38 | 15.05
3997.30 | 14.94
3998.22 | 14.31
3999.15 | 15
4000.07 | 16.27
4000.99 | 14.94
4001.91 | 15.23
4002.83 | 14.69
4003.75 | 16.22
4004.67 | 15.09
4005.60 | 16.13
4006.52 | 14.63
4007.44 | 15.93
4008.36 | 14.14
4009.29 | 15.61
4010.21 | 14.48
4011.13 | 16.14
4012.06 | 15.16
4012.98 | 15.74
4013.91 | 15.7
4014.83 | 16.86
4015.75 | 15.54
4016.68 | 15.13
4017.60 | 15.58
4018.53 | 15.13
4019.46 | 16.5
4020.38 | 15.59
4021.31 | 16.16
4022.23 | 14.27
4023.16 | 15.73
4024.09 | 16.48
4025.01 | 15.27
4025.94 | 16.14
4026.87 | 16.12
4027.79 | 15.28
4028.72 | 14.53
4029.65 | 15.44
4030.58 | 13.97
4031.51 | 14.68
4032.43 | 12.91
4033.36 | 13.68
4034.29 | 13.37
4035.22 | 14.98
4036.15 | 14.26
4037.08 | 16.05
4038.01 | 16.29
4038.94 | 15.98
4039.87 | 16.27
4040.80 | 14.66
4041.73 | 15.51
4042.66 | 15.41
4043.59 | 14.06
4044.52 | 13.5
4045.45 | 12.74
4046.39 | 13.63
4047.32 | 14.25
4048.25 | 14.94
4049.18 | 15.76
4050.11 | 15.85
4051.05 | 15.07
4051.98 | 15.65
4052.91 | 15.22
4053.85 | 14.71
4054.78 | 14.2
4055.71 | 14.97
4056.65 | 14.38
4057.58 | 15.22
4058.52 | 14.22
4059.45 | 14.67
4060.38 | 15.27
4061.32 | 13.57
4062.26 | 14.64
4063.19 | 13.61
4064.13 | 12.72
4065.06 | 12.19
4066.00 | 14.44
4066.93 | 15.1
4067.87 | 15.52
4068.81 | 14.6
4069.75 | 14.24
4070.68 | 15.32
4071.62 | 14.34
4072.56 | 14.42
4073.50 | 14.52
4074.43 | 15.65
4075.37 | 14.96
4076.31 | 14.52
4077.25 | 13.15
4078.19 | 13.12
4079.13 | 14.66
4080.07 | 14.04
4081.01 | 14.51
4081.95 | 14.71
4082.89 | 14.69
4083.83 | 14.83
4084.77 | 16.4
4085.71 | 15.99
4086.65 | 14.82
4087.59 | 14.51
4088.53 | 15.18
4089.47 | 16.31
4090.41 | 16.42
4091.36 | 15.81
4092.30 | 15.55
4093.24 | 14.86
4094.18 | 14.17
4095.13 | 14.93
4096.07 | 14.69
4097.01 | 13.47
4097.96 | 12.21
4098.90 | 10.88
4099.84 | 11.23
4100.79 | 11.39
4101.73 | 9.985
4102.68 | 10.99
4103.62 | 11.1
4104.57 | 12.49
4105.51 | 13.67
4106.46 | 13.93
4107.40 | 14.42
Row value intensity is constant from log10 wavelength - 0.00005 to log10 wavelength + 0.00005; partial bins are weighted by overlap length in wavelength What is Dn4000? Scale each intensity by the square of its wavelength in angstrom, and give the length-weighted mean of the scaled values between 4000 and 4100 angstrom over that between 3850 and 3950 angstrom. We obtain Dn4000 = 1.8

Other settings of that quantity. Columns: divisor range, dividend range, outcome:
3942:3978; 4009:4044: 1.65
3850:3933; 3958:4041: 1.49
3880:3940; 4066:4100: 1.75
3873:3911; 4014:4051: 1.73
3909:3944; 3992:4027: 1.81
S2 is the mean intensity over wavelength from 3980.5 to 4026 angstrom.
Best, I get 14.8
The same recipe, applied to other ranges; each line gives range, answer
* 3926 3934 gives 6.01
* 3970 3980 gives 8.84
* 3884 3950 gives 9.36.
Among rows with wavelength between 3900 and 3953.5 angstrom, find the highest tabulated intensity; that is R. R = 13.75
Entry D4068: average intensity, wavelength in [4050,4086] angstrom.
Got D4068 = 14.6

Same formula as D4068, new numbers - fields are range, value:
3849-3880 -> 8.87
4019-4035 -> 15.1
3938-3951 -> 9.99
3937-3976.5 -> 9.35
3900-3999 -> 10.3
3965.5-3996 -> 10.7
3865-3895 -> 8.53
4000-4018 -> 15.4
